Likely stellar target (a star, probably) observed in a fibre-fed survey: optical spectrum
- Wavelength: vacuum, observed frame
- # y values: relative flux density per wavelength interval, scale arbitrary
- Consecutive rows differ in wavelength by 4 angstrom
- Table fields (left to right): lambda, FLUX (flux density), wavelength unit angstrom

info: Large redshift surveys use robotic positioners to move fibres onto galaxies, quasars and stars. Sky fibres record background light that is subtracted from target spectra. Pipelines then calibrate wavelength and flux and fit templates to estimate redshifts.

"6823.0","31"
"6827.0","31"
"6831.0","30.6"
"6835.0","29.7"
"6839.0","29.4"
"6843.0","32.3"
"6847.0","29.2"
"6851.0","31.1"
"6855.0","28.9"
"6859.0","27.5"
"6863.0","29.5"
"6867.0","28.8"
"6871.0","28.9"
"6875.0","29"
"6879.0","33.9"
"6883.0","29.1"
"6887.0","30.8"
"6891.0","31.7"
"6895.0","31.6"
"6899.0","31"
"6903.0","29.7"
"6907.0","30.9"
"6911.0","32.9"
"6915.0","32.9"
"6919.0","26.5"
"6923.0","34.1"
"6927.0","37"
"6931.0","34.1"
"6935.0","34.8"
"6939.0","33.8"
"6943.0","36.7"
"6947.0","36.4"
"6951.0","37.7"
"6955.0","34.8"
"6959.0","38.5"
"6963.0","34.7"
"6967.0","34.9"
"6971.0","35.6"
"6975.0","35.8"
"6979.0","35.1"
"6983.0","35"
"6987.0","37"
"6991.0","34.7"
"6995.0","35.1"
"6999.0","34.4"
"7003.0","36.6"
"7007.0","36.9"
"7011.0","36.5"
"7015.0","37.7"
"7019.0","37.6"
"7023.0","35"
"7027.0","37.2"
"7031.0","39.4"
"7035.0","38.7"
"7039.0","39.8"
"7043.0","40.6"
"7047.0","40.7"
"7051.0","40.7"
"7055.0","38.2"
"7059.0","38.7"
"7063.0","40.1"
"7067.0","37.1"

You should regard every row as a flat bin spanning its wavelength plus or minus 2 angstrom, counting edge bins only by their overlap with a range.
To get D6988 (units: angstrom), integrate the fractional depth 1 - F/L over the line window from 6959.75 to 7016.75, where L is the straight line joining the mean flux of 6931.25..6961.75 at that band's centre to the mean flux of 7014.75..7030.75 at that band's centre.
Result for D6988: 1.2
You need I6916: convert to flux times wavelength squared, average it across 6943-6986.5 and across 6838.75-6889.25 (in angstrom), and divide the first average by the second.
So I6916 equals 1.2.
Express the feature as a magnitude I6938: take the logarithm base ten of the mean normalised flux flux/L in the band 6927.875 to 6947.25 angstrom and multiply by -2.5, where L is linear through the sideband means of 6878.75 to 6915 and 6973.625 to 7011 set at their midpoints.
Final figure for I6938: -0.064 mag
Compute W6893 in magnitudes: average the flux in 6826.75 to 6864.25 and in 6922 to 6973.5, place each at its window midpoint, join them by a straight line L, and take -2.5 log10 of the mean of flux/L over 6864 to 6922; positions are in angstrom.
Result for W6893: 0.07 mag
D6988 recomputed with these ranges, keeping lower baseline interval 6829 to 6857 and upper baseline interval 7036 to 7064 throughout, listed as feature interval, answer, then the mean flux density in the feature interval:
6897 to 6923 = 1.8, 30.9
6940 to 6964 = -0.8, 36.4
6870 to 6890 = 0.9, 30.5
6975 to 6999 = 1.0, 35.3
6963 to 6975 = 0.3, 35.2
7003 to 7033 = 0.9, 37.1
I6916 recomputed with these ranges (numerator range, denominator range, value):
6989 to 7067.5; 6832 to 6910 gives 1.31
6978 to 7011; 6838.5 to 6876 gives 1.26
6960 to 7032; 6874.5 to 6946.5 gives 1.14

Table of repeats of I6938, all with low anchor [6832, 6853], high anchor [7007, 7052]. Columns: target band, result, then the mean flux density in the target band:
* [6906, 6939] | 0.026 mag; 33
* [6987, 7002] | 0.053 mag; 35.2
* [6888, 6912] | 0.055 mag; 31.2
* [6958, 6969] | -0.008 mag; 35.8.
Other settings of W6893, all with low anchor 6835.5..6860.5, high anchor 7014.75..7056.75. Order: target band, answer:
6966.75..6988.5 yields 0.011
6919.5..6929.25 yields -0.022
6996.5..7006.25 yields 0.043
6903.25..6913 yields 0.038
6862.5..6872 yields 0.061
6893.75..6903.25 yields 0.044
